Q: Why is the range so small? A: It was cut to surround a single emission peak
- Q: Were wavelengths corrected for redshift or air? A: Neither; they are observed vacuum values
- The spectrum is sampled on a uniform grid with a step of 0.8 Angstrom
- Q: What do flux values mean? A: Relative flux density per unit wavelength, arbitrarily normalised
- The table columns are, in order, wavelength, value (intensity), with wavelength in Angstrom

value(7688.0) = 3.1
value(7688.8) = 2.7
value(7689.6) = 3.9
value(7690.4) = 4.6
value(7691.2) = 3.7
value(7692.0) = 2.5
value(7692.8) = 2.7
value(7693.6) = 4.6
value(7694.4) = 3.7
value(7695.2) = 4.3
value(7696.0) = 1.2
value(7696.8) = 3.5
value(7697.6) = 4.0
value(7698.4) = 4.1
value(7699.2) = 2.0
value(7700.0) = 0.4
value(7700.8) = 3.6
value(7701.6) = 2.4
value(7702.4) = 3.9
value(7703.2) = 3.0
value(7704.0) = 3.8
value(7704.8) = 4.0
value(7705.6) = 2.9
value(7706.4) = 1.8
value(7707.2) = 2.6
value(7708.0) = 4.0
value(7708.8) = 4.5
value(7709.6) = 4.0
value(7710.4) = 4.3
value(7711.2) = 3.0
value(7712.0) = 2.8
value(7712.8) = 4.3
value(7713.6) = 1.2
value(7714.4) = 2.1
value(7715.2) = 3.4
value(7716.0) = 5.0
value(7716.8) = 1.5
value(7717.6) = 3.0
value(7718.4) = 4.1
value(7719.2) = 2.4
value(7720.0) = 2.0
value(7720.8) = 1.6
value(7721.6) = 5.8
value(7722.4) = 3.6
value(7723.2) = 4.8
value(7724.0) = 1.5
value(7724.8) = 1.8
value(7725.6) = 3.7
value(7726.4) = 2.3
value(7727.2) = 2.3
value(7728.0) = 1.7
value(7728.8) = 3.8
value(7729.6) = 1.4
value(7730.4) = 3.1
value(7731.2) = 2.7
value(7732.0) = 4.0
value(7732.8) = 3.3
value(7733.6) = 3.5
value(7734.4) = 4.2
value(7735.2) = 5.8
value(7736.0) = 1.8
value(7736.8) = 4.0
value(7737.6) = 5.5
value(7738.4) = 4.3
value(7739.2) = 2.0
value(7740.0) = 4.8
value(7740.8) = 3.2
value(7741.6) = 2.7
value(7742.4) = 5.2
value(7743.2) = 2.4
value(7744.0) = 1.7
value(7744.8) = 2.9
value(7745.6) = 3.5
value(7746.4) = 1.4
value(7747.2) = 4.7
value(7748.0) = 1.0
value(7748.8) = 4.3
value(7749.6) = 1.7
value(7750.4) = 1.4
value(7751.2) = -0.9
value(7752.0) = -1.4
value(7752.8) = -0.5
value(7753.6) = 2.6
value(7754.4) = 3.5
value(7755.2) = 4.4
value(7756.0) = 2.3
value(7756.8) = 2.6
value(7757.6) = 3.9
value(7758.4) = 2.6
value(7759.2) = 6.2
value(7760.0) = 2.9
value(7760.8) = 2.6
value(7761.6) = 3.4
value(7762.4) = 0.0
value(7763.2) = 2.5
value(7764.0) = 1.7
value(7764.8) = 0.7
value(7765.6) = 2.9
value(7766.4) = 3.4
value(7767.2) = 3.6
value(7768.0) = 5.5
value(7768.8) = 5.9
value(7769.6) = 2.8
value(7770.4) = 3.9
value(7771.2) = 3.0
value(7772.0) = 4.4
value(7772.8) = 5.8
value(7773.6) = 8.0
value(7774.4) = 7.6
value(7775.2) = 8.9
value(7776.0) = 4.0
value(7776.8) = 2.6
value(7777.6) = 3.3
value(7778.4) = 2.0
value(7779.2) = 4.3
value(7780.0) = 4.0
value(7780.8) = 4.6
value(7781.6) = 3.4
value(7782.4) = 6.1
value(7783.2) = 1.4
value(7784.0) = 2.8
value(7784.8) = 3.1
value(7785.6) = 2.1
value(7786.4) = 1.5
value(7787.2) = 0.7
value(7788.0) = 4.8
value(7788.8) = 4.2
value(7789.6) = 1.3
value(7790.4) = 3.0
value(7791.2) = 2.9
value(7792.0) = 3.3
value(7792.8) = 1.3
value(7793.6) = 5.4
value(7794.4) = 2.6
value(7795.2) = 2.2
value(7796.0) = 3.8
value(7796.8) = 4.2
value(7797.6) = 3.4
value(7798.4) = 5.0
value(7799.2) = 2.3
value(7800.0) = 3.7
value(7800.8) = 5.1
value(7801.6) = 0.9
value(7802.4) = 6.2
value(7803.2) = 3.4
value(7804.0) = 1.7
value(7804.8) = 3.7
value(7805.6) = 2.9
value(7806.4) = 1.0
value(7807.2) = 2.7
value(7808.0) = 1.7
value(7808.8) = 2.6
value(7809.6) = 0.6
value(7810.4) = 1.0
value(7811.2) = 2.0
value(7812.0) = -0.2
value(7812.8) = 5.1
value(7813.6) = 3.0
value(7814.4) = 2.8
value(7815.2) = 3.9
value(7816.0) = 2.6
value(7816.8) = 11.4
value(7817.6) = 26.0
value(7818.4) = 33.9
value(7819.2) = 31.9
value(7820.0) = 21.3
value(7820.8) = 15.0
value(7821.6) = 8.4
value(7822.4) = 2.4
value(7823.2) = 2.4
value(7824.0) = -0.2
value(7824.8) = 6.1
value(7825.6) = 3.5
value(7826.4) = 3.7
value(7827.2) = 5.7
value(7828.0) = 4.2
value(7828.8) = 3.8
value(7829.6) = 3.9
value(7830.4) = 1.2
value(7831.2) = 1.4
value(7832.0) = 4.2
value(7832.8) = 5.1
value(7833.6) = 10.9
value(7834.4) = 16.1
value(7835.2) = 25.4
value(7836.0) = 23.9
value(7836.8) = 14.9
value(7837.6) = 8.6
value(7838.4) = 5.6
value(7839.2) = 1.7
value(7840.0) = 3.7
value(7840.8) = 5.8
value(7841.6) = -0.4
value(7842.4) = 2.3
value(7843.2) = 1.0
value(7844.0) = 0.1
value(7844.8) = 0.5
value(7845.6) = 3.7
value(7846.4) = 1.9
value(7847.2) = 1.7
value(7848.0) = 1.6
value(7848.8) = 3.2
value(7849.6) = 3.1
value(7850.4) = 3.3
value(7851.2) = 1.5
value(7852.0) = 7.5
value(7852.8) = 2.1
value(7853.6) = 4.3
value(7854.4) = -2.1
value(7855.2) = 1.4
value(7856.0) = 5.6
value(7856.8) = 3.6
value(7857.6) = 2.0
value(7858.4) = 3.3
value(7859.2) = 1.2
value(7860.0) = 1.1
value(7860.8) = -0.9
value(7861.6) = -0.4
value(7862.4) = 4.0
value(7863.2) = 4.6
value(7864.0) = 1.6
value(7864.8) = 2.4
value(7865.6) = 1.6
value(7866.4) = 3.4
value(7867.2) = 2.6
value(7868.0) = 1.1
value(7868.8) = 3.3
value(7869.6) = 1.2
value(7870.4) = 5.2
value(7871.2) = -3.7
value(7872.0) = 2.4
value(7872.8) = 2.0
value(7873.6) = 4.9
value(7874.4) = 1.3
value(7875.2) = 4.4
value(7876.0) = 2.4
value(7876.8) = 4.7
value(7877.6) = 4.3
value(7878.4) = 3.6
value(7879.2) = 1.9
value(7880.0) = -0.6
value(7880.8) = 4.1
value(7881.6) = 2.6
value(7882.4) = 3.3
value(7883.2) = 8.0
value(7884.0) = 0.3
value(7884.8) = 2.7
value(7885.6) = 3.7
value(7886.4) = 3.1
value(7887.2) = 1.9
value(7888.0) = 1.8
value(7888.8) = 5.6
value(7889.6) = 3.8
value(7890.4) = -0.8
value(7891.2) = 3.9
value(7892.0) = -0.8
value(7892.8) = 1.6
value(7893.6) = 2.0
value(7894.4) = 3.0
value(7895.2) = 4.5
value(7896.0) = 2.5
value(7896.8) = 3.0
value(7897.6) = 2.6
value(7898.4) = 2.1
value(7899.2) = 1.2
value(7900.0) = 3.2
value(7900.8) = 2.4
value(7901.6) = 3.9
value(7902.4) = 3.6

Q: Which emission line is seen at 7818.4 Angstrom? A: [S II] 6716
